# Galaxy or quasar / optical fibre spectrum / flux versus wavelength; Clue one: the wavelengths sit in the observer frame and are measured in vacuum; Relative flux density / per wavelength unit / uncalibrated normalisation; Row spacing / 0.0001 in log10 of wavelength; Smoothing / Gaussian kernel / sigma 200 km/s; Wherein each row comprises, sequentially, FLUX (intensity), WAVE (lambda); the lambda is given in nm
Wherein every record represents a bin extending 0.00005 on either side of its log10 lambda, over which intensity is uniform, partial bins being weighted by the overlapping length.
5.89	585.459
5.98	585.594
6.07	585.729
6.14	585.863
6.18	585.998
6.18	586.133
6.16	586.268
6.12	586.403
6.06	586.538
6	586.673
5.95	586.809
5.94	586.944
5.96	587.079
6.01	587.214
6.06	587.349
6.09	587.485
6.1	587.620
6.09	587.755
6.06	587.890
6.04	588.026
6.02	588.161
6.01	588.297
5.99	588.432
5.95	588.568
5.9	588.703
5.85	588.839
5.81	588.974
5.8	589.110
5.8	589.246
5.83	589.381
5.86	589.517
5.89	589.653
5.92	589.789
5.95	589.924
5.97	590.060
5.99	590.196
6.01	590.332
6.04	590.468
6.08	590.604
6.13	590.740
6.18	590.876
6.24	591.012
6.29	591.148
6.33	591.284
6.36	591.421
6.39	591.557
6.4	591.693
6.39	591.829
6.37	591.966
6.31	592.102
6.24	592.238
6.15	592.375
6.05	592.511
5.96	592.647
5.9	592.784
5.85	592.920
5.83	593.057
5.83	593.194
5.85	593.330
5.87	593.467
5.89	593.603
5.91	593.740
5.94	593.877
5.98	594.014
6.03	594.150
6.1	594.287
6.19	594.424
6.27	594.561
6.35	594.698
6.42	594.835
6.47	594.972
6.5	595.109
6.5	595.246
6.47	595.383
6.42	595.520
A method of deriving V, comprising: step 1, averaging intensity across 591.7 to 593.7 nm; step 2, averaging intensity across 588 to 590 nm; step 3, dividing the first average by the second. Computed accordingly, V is 1.02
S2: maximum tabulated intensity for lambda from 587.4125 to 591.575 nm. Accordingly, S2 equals 6.39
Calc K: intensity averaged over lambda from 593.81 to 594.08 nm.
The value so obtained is 5.95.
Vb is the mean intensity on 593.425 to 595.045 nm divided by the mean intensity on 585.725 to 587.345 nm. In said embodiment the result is 1.01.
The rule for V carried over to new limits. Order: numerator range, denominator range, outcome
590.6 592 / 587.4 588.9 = 1.05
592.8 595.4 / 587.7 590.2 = 1.03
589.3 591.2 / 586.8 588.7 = 1.00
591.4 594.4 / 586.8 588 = 1.01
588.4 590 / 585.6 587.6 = 0.97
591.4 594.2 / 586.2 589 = 1.01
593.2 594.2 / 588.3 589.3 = 1.01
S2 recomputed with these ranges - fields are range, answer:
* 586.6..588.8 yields 6.1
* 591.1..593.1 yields 6.4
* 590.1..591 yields 6.18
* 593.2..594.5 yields 6.19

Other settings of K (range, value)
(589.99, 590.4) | 5.98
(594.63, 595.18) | 6.44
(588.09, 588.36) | 6.01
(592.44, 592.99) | 5.95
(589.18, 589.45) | 5.82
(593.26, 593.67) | 5.88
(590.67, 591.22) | 6.21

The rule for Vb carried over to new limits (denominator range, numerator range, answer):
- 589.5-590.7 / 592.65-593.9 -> 0.98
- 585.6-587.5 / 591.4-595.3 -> 1.01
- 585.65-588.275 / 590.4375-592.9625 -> 1.02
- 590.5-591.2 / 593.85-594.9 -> 1.00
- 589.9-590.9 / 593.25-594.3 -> 0.98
